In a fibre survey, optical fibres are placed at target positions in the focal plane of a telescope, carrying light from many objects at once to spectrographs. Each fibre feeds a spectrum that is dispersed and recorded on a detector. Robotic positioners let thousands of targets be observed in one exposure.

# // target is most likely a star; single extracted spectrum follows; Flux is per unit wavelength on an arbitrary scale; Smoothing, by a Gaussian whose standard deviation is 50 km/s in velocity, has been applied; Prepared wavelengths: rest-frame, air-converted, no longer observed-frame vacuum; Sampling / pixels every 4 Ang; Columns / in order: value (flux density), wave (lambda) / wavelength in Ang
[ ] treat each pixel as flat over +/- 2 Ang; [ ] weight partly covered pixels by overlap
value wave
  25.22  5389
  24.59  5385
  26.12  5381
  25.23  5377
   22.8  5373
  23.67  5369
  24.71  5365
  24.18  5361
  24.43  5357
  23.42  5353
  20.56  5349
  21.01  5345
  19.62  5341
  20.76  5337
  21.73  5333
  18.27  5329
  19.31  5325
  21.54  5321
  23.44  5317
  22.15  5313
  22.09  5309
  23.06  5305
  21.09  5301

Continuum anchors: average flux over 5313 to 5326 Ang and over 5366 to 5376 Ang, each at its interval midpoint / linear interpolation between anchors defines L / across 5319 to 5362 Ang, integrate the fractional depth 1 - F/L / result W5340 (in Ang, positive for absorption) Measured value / 2.31 Ang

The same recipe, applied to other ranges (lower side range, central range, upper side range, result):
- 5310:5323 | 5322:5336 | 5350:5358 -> 1.70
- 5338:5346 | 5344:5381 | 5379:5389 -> -1.32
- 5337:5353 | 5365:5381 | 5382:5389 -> -0.39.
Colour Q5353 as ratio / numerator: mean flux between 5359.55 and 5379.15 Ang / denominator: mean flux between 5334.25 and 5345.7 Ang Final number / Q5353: 1.18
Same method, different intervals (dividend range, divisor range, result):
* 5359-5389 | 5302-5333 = 1.14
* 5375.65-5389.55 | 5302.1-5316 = 1.13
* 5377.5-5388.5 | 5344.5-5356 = 1.15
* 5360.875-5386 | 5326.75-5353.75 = 1.19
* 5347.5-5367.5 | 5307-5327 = 1.08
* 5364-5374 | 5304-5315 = 1.06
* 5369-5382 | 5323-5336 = 1.23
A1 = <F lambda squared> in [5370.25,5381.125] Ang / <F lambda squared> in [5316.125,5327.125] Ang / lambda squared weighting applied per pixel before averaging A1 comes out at 1.18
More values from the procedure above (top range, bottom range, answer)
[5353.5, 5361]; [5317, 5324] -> 1.13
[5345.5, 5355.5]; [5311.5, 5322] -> 0.99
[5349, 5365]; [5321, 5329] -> 1.22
